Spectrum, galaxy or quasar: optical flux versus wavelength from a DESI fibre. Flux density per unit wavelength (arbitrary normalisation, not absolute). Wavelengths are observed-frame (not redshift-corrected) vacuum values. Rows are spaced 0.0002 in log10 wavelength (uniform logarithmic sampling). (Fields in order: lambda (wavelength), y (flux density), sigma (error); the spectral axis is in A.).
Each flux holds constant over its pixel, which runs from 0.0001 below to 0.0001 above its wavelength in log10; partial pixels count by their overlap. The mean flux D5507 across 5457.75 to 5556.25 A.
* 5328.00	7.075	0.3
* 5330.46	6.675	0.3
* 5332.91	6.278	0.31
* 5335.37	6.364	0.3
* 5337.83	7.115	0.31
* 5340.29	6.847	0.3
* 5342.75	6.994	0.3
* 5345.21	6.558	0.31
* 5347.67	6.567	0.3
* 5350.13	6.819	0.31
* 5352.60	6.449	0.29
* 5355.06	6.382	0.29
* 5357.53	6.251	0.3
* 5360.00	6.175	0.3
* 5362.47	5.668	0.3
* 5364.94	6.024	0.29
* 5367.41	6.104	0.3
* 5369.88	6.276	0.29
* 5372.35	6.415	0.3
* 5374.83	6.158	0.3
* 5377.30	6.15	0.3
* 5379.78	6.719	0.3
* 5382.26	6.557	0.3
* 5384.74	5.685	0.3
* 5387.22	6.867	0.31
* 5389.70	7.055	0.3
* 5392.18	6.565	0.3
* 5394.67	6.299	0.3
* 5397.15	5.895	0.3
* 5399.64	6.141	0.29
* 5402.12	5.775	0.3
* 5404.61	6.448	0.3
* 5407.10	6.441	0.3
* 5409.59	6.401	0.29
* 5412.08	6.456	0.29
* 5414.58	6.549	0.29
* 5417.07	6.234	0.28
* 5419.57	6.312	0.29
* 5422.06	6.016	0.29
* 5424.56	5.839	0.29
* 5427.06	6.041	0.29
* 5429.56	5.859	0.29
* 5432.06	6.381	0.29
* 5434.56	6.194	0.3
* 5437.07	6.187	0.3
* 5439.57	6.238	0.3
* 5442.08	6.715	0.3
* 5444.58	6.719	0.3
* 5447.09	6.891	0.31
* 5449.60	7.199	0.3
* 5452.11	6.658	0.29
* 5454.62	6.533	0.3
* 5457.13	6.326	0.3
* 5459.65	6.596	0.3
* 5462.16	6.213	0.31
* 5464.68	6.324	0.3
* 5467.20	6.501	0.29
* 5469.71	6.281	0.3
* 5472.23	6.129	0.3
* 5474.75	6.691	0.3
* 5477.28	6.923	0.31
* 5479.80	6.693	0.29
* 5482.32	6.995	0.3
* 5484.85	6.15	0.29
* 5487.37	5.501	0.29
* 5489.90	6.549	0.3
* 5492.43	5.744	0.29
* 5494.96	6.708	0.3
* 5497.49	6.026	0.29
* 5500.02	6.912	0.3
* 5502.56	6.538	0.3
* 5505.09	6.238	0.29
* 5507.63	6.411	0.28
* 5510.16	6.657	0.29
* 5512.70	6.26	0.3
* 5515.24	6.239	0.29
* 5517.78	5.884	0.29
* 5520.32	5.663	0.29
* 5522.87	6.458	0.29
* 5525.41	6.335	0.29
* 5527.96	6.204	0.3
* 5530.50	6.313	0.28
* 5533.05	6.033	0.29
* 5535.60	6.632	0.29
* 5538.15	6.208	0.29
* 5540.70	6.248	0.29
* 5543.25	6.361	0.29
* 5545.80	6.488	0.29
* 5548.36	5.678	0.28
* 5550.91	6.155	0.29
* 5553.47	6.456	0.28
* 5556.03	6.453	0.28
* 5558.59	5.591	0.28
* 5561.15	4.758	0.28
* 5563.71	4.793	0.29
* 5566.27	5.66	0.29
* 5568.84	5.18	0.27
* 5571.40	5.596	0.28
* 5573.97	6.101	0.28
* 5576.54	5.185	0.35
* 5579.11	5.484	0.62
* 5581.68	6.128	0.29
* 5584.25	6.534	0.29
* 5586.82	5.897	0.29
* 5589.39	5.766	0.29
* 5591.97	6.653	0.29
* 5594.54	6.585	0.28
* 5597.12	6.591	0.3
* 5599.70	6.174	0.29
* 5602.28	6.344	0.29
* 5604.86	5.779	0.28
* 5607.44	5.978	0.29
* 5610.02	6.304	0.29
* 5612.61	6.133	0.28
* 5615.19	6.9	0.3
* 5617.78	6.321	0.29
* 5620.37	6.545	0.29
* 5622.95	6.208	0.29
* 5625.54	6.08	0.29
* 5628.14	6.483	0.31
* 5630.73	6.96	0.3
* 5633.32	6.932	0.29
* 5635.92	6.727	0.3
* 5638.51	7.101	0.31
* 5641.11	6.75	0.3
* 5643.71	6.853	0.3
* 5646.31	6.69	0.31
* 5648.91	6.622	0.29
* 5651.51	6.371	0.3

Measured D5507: 6.33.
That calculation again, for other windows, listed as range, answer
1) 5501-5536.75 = 6.28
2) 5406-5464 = 6.39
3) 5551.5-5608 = 5.9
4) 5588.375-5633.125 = 6.36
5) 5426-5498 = 6.42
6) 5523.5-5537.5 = 6.31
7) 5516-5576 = 5.96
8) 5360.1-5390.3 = 6.29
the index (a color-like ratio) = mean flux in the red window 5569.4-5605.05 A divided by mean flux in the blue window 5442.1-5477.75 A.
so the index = 0.92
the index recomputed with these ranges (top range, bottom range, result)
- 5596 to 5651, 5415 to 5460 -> 1.02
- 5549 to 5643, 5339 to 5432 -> 0.97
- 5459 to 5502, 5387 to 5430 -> 1.02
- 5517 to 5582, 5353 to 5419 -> 0.94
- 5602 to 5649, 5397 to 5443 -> 1.05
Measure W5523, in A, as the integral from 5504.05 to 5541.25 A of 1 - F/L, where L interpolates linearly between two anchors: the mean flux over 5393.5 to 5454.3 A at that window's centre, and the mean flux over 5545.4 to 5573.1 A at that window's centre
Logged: -2.5 A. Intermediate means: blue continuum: 6.33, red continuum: 5.69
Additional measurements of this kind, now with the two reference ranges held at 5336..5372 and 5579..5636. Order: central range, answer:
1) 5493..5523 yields 0.30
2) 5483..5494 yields 0.56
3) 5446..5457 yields -0.63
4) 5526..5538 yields 0.15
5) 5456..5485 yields -0.48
